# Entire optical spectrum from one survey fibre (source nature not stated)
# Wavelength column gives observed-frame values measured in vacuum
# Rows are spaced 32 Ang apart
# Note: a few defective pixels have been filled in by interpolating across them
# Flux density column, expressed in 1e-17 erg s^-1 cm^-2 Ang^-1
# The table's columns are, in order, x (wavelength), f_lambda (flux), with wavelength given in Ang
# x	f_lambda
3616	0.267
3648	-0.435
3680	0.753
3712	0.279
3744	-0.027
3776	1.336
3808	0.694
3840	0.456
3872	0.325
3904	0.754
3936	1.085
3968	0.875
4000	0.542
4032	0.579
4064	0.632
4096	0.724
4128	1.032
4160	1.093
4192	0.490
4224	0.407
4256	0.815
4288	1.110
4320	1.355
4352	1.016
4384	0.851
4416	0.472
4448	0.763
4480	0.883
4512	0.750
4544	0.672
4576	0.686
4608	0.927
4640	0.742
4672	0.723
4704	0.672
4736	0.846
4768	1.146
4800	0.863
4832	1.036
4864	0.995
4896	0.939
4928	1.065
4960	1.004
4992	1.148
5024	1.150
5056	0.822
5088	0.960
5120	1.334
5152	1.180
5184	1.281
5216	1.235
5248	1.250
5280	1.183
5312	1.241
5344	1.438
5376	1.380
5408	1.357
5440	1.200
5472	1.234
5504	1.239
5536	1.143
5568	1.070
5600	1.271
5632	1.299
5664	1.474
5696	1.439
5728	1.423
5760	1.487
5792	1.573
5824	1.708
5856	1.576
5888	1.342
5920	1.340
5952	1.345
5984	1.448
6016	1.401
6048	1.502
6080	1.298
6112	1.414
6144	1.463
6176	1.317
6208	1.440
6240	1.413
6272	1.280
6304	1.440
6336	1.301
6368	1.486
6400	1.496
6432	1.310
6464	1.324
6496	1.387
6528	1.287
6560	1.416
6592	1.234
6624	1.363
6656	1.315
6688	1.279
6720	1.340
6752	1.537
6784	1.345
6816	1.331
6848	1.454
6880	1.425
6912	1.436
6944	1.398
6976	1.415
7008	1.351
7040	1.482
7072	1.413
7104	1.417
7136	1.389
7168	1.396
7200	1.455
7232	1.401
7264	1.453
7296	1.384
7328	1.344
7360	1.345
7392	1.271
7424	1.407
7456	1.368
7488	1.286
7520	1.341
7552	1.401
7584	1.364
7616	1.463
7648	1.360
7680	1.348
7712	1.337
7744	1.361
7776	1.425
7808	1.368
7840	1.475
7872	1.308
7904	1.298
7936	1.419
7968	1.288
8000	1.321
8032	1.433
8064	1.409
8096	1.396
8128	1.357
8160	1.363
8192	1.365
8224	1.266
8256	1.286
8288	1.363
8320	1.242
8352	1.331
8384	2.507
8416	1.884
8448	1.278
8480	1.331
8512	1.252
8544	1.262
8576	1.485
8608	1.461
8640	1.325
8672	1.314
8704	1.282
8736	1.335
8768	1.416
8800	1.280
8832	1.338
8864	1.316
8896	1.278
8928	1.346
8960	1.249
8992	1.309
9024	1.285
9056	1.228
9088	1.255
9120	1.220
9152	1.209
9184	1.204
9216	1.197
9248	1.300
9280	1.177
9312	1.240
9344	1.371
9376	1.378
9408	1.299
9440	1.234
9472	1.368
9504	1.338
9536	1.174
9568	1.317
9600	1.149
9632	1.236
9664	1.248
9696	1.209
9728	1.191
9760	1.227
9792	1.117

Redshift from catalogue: 0.277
